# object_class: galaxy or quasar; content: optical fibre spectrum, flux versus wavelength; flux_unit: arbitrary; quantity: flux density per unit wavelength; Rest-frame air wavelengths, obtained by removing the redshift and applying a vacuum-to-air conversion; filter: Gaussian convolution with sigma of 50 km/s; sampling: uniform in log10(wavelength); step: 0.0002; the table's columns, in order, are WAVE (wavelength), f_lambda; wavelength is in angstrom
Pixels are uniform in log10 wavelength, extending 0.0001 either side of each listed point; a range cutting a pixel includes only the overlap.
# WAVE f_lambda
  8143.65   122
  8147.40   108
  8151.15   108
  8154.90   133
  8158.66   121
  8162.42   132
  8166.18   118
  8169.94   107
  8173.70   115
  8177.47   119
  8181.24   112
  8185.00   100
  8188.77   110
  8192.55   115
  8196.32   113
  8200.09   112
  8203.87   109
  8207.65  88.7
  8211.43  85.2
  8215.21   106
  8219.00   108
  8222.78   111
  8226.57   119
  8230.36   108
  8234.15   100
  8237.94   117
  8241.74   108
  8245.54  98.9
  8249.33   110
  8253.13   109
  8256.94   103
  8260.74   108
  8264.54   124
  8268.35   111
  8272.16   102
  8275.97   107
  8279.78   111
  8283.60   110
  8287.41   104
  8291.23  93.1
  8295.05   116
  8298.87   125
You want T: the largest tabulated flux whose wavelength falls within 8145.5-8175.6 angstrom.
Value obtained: 133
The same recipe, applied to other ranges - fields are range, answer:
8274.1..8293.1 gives 111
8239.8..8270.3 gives 124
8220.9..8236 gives 119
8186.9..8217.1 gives 115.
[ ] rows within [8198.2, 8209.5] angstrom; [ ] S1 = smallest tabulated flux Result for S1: 88.7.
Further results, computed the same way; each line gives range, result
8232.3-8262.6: 98.9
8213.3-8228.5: 106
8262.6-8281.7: 102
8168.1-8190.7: 100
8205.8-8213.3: 85.2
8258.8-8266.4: 108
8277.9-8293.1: 93.1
